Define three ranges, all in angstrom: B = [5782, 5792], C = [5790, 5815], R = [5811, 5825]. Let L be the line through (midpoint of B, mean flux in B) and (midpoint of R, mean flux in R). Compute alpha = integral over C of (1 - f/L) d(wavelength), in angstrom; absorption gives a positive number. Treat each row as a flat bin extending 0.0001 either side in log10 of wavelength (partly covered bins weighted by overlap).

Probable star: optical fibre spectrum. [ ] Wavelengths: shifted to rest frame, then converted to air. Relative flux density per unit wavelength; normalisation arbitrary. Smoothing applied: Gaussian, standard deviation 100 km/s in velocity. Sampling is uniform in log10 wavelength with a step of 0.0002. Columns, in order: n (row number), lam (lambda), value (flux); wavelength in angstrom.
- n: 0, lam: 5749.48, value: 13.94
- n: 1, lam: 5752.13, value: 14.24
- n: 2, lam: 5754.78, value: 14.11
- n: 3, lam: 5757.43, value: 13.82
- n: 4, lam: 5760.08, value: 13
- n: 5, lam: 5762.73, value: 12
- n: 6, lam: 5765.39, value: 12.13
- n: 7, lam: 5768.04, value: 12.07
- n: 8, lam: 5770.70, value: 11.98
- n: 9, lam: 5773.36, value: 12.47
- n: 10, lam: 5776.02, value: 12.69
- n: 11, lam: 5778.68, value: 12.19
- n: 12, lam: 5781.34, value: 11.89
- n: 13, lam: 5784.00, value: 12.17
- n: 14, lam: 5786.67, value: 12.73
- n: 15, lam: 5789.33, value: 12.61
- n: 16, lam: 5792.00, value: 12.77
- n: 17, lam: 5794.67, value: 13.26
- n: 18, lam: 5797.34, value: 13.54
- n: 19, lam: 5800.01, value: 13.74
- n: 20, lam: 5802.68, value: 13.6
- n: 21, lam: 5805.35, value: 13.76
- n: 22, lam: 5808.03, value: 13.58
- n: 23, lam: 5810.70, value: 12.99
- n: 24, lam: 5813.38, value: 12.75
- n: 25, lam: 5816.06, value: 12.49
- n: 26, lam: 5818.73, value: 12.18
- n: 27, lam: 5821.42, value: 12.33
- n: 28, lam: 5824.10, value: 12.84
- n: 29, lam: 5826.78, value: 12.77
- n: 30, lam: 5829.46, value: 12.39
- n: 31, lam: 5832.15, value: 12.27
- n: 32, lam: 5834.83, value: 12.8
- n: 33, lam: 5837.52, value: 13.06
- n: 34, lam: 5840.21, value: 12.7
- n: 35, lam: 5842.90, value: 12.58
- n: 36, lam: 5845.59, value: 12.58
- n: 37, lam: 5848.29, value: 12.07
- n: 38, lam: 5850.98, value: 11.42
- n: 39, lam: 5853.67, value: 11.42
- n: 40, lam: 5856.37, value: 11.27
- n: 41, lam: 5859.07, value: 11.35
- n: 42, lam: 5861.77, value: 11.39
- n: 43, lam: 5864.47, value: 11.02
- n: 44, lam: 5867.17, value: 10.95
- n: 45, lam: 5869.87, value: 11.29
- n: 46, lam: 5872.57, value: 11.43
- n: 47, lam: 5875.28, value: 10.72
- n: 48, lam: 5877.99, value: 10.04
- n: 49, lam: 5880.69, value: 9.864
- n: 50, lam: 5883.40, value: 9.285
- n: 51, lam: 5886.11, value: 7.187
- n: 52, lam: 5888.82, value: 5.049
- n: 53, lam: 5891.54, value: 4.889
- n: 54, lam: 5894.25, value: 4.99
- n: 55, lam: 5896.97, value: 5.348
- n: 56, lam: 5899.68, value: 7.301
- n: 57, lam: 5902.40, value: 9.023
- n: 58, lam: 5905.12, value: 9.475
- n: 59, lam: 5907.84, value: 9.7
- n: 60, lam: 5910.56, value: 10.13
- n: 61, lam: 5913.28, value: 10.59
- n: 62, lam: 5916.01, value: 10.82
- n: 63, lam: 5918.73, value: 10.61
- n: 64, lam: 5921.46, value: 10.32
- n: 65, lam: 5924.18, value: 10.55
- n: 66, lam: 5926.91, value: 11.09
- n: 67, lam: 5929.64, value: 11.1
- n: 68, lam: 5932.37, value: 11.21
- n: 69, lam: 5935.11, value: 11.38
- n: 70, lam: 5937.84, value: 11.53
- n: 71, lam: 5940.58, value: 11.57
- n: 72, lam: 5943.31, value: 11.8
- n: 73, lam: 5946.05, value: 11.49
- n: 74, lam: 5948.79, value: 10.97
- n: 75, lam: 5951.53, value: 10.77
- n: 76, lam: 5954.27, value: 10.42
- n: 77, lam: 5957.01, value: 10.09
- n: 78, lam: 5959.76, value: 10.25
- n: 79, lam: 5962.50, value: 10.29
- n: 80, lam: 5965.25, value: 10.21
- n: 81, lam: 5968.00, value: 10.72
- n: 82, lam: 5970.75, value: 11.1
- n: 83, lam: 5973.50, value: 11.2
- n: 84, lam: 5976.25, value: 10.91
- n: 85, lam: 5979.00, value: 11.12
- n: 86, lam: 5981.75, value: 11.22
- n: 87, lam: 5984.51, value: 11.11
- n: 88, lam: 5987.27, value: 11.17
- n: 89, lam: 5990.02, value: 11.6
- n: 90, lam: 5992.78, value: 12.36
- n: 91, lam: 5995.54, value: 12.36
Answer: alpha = -1.6 angstrom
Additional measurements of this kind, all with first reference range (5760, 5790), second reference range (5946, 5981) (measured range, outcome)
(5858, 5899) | 9.0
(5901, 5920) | 1.9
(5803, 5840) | -2.8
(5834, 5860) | -1.0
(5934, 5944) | -0.6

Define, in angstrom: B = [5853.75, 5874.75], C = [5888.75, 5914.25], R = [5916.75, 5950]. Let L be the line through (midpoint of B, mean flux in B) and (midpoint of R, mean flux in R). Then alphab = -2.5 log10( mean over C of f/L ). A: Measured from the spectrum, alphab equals 0.40 mag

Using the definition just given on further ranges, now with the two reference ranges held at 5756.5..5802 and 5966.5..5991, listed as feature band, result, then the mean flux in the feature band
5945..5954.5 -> 0.04 mag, 11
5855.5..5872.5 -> 0.07 mag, 11.2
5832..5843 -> -0.05 mag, 12.7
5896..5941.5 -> 0.14 mag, 10.1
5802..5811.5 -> -0.09 mag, 13.5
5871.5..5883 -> 0.15 mag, 10.4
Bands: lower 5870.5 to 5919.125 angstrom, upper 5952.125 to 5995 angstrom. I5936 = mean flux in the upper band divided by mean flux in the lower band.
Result 1.3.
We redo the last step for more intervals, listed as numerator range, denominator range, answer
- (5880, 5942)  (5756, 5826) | 0.73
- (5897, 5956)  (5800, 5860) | 0.83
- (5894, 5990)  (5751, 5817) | 0.81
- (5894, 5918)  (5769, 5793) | 0.71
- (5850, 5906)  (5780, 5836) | 0.72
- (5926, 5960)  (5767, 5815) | 0.86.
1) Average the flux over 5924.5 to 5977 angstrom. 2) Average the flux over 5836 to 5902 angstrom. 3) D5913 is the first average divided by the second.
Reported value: 1.1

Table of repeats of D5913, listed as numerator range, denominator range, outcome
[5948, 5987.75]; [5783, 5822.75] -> 0.83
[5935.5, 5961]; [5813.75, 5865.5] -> 0.90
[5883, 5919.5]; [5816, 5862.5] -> 0.66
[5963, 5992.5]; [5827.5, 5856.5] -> 0.90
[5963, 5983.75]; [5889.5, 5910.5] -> 1.48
